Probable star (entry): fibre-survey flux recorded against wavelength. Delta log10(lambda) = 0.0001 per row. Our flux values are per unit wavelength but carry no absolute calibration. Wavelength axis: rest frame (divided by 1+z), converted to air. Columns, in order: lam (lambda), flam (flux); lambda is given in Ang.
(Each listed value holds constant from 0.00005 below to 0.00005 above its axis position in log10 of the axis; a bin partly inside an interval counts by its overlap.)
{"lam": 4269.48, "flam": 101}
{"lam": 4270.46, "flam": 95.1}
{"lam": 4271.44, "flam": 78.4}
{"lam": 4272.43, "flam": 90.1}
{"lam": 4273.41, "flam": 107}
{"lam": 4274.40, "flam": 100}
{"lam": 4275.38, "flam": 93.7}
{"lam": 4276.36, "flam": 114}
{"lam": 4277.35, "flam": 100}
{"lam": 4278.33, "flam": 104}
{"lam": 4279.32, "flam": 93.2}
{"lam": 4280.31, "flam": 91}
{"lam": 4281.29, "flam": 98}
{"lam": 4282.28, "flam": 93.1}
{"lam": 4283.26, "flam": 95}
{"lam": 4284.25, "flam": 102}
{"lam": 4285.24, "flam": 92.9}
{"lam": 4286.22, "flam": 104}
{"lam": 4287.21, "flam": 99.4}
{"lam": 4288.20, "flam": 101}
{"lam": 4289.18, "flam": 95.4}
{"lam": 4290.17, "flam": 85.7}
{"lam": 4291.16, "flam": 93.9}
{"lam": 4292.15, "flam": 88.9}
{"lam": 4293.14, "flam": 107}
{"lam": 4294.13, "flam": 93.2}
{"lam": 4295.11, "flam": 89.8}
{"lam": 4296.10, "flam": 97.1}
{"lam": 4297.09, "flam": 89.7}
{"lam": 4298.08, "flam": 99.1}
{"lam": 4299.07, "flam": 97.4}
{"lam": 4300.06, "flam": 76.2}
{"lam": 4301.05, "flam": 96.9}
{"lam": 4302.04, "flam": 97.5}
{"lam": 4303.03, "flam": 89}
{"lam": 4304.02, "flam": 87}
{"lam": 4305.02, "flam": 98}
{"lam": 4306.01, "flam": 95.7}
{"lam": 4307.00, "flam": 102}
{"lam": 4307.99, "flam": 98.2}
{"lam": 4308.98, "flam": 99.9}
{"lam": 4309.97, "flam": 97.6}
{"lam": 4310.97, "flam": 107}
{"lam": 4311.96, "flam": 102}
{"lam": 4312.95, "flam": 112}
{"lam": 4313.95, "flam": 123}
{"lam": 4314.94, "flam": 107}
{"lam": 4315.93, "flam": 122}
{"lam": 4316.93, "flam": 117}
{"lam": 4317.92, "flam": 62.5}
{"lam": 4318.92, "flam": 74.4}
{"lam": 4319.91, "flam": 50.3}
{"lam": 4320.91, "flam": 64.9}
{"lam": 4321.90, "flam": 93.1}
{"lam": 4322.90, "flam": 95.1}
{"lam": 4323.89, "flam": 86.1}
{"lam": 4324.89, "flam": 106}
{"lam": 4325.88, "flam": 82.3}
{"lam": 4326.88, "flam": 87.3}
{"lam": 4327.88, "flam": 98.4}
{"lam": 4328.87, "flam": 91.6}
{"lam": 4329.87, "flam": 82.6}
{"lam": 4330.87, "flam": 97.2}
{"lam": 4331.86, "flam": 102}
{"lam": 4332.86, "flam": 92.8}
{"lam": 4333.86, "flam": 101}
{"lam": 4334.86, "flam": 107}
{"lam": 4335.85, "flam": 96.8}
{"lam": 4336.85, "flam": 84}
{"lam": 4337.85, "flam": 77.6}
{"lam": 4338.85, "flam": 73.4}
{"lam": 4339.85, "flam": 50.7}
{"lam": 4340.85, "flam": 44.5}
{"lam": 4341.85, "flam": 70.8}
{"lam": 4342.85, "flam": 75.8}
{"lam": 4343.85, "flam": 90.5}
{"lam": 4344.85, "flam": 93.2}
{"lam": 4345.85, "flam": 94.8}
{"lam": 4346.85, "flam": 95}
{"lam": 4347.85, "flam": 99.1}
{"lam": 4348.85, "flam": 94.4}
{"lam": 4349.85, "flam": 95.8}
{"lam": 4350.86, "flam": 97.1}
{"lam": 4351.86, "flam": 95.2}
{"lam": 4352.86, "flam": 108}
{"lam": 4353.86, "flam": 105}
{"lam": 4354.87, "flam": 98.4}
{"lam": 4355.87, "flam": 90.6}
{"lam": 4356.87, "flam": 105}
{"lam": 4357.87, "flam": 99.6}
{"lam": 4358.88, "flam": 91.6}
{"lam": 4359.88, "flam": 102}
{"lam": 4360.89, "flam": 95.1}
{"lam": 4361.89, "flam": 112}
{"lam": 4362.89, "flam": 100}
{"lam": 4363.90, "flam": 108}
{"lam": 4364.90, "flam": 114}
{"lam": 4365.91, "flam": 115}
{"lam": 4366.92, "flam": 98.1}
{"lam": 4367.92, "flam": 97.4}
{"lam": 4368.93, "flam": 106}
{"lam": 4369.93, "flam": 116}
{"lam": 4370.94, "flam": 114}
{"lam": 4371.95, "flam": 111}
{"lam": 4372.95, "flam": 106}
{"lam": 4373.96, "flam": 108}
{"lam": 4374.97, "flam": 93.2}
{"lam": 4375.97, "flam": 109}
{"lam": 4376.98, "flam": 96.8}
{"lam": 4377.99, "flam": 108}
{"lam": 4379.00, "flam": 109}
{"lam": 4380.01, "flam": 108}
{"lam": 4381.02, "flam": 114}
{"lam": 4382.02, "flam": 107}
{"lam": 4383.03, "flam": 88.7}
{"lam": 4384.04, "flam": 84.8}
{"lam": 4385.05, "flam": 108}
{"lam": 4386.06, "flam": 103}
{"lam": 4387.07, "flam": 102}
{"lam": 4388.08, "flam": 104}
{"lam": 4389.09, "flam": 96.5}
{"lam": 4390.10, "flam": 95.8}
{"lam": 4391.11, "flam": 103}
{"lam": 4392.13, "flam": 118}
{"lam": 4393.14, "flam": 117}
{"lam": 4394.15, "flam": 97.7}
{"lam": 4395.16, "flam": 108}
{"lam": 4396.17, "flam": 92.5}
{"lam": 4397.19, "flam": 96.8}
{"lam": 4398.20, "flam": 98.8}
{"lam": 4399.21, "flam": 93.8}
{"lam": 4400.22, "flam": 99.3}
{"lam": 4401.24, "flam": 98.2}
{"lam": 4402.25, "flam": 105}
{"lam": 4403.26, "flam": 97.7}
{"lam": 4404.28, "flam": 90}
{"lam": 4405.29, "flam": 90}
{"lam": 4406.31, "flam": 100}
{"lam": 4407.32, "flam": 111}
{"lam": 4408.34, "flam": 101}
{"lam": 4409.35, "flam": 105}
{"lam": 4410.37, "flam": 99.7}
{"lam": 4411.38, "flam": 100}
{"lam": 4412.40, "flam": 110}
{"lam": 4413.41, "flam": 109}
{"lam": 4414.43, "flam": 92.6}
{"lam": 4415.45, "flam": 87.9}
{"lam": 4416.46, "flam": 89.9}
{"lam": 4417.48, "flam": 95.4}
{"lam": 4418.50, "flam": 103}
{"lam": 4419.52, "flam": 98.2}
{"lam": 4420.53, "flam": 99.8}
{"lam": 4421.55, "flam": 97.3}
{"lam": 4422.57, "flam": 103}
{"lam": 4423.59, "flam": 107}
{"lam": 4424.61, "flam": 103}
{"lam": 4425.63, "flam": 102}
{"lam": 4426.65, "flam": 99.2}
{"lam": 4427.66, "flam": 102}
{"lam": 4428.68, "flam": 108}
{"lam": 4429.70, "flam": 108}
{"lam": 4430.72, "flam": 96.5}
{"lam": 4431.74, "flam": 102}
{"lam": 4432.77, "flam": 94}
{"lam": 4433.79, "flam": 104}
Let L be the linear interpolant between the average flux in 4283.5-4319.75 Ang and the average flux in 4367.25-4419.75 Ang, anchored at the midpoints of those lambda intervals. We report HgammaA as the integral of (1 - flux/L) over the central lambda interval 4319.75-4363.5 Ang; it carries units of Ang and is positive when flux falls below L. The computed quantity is 3.7 Ang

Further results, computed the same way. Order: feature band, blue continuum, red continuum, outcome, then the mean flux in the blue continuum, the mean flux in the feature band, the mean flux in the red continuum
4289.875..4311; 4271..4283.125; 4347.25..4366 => 0.7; 96.9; 94.7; 101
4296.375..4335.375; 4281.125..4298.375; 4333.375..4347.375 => -2.5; 95.8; 94.6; 82.5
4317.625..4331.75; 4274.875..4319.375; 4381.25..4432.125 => 2.0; 97.4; 84.5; 101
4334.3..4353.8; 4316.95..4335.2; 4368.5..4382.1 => 1.7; 88.1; 87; 108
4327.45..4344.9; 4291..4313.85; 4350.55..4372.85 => 2.8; 96.8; 84.7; 104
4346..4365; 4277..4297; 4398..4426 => -0.4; 96.1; 99.9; 99.6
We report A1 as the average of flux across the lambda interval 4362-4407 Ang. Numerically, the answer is 103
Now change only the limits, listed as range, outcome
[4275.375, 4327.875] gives 95.3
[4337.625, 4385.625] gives 97.5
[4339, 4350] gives 81.6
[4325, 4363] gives 91.6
